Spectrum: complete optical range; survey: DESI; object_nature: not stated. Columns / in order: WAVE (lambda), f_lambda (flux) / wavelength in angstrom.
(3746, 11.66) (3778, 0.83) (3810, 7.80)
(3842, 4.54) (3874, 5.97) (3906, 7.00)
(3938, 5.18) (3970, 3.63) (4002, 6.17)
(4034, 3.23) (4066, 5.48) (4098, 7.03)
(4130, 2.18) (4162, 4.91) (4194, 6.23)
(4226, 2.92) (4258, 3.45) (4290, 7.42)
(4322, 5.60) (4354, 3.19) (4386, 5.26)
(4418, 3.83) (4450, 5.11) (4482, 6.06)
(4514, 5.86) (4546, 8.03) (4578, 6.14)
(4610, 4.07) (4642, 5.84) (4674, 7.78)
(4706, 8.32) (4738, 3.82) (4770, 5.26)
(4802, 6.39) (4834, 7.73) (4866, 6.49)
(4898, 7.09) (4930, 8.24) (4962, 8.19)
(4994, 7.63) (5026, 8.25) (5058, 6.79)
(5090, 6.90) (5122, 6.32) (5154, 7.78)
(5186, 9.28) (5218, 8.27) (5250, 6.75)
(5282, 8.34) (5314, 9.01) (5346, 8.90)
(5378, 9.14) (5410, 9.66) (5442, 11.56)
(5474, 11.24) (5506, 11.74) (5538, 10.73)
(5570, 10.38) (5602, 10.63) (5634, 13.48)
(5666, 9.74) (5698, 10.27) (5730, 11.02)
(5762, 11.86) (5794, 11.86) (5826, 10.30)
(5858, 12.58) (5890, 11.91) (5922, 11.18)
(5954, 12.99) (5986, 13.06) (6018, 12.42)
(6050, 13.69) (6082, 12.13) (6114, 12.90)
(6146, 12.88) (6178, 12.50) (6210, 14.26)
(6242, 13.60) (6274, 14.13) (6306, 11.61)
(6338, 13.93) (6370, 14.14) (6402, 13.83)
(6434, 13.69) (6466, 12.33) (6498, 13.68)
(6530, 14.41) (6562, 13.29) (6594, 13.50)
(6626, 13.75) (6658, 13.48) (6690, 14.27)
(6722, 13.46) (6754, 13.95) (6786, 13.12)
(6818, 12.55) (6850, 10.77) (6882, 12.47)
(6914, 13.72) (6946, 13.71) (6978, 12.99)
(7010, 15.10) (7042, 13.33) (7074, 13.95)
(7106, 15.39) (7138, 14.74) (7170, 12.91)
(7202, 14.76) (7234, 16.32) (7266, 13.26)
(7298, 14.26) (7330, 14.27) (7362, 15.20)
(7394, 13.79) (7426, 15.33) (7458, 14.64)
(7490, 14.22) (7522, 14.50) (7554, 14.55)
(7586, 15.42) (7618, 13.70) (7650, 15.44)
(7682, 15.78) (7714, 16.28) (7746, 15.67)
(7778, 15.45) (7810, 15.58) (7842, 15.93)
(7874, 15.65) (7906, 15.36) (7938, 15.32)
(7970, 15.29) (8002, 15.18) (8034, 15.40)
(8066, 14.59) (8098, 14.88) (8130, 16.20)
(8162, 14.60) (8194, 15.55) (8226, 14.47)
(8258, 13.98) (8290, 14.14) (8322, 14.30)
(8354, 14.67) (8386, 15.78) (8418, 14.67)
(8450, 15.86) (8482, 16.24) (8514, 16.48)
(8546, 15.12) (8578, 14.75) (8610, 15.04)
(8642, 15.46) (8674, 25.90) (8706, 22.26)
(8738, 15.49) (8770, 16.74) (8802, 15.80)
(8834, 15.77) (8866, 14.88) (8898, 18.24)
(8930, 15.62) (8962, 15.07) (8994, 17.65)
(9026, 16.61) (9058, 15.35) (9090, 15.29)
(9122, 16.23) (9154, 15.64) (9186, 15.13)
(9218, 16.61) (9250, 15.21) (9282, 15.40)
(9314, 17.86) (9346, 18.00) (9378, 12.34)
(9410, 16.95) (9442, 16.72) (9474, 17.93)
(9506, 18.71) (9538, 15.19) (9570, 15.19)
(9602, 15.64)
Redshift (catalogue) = 0.32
